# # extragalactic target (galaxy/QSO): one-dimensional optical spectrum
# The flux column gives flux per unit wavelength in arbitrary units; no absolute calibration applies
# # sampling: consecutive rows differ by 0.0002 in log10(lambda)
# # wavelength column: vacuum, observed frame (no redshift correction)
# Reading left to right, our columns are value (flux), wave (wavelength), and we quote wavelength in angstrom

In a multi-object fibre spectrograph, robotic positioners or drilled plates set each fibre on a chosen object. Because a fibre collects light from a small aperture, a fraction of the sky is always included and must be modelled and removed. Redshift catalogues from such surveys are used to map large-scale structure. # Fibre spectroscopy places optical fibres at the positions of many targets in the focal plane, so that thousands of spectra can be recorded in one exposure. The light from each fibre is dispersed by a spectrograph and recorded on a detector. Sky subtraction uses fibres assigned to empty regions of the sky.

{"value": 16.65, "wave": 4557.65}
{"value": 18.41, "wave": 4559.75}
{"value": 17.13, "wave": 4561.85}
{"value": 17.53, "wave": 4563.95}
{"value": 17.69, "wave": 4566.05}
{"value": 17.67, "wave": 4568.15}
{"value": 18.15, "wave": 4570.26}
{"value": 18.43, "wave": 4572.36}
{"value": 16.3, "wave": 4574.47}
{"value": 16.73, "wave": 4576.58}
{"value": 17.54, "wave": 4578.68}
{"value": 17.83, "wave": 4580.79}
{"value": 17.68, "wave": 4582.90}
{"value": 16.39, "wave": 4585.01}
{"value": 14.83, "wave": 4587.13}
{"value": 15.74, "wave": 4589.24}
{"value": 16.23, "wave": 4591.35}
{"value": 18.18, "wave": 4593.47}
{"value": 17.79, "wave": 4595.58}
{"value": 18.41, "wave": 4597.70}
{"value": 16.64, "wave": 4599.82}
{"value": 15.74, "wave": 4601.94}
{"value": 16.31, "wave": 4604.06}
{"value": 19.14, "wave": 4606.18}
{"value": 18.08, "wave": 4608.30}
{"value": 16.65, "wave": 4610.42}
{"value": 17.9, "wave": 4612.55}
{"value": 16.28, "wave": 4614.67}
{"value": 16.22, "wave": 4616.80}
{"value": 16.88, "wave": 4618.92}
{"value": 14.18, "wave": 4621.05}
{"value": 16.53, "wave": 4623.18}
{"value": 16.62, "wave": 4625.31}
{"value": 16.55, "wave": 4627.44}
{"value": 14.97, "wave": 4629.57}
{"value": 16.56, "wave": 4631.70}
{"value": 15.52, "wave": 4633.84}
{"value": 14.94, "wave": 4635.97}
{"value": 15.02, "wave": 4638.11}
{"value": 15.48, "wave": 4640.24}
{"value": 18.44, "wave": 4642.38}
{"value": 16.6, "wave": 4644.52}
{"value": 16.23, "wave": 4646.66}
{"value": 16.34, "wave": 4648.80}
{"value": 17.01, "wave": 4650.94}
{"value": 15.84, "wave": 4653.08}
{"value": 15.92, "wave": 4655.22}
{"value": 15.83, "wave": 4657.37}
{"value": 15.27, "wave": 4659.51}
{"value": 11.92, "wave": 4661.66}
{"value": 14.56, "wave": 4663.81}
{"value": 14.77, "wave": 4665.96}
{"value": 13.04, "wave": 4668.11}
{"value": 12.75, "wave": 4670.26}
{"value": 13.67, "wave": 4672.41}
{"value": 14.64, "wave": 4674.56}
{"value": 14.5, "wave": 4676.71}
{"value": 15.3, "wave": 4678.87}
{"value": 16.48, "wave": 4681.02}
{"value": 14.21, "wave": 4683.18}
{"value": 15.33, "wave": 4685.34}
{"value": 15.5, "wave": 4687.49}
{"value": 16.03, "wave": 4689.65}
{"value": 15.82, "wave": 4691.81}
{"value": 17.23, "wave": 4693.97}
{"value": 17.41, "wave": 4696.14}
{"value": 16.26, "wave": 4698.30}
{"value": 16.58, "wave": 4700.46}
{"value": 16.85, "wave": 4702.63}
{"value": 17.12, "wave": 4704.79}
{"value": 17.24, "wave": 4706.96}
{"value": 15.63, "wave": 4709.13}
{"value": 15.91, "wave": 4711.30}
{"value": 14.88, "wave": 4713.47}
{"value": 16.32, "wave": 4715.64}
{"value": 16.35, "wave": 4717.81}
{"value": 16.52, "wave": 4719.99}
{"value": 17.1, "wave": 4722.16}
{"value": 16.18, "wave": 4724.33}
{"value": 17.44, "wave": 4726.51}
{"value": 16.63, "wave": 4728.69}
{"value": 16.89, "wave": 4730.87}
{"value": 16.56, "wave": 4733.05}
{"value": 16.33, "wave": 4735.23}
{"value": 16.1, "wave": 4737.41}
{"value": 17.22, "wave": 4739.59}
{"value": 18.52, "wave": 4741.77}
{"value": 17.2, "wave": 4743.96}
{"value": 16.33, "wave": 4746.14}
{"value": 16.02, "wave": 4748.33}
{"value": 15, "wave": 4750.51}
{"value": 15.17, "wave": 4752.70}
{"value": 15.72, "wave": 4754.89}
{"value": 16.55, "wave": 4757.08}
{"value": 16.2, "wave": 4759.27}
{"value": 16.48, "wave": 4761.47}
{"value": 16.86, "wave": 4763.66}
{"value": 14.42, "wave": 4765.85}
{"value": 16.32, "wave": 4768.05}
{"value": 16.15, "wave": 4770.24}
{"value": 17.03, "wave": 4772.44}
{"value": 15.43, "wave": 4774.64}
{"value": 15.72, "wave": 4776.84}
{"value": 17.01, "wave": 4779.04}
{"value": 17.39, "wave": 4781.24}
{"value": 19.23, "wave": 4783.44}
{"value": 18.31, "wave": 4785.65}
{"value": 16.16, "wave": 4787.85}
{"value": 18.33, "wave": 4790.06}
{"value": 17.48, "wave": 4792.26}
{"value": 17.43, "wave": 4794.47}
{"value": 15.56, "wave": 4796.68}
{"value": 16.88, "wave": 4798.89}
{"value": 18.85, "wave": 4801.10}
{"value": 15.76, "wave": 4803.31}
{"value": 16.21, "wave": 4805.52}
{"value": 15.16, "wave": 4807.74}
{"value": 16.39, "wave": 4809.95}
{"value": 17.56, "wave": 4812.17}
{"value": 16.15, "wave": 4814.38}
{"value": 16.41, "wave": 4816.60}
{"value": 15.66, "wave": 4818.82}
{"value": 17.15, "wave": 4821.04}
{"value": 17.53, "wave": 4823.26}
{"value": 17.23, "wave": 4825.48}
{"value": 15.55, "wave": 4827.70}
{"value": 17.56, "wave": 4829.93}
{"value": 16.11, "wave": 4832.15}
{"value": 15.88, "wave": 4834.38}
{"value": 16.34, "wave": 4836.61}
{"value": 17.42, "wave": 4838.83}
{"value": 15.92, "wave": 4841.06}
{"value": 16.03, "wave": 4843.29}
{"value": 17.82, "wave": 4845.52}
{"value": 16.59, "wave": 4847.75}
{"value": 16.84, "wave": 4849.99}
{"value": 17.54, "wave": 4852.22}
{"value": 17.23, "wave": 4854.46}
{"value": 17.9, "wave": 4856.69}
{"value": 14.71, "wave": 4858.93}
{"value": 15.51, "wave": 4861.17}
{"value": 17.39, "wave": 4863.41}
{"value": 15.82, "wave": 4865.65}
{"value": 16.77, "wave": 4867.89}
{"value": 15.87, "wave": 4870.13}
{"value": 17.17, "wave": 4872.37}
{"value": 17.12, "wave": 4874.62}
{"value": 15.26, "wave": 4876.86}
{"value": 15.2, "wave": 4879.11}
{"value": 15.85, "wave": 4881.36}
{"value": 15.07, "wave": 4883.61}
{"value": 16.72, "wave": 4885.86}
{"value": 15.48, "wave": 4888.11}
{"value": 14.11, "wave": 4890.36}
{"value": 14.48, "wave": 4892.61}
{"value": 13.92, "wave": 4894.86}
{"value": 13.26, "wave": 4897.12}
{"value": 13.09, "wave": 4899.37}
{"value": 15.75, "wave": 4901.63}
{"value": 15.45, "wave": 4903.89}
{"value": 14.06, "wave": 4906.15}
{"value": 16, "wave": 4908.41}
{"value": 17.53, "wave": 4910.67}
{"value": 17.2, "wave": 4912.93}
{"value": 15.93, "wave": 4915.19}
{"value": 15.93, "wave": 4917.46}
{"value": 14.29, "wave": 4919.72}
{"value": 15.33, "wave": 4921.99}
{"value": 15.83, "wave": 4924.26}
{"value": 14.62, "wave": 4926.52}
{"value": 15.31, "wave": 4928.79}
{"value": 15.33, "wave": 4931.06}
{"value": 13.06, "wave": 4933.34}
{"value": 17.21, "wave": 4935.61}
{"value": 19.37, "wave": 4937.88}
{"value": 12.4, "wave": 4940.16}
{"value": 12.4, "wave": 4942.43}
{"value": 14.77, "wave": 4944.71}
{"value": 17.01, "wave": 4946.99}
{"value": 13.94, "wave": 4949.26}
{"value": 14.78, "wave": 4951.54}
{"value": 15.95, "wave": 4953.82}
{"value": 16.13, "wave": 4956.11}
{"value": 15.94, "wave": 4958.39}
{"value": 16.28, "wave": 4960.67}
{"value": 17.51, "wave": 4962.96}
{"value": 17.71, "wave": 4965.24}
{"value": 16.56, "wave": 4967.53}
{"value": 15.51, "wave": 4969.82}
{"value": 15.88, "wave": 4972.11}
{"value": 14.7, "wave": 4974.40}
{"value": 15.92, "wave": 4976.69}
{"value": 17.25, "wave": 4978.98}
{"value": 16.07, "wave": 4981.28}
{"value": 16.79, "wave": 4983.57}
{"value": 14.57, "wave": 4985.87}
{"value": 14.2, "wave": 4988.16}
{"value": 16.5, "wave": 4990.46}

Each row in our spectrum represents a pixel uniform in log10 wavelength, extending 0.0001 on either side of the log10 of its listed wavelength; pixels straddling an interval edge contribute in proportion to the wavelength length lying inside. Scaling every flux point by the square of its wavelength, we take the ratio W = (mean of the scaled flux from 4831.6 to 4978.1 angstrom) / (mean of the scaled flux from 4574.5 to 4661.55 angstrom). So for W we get 1.08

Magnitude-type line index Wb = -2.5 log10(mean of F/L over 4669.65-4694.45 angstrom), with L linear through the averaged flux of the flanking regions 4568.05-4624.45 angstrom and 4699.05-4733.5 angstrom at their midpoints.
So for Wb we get 0.104 mag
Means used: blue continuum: 17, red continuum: 16.5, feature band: 15.1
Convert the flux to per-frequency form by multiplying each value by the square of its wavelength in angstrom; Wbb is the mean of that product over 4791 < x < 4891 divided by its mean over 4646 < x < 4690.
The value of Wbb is 1.2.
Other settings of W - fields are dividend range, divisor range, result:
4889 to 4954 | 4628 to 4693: 1.10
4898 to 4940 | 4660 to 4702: 1.14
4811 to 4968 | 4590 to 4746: 1.08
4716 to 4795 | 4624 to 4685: 1.14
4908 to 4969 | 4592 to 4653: 1.08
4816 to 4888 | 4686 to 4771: 1.06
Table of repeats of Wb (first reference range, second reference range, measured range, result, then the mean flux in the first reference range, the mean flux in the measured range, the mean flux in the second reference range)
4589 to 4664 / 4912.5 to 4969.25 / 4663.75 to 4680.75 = 0.14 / 16.3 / 14.2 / 15.6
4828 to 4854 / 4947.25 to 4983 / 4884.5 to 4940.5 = 0.07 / 16.7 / 15.3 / 16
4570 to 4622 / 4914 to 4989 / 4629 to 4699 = 0.09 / 17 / 15.4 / 15.6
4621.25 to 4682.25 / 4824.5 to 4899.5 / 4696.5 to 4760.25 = -0.06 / 15.4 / 16.5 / 16.1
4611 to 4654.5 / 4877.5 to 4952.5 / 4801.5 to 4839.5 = -0.07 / 16.2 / 16.5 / 15.2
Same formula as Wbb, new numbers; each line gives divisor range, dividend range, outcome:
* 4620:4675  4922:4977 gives 1.15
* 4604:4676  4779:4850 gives 1.15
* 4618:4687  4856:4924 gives 1.12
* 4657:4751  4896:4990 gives 1.08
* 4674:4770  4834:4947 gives 1.04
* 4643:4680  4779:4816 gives 1.20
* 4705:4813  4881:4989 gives 1.00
